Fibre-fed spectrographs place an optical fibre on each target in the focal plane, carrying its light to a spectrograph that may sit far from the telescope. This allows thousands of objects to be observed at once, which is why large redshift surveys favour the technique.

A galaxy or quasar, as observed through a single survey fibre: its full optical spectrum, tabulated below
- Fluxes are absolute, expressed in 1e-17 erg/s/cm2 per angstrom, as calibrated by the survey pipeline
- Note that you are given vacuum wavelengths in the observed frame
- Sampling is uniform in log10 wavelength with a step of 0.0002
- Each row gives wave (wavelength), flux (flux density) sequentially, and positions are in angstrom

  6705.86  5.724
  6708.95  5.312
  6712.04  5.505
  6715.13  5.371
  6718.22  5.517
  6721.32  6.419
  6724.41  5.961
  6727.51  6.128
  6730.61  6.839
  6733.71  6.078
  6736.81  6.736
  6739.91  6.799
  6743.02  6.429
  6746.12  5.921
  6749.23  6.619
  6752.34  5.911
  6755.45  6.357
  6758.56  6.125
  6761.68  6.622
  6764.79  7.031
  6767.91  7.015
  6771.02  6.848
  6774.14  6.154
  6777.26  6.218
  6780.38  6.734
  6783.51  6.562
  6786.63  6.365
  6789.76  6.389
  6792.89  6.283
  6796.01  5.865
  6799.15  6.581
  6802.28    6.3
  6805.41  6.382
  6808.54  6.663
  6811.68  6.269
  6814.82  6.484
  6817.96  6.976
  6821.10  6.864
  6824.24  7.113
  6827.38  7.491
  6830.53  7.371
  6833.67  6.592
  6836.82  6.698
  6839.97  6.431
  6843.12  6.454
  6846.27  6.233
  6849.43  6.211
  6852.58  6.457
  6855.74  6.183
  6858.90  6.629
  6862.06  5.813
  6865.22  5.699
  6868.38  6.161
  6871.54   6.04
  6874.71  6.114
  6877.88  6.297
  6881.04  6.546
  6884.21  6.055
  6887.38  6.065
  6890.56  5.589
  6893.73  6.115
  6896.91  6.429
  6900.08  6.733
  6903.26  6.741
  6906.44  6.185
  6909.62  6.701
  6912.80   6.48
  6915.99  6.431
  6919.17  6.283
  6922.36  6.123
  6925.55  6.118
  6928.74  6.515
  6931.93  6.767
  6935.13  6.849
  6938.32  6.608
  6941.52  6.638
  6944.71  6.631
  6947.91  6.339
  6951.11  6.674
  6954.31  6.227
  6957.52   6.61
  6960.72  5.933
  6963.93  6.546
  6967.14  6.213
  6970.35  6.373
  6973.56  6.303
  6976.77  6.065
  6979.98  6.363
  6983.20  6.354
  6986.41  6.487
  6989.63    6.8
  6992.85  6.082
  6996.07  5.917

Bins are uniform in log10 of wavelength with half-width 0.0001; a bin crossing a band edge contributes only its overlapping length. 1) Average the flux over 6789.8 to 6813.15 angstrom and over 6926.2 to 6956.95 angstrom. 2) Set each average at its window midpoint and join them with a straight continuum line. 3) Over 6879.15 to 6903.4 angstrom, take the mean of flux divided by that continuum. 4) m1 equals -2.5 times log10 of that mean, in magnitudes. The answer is 0.04 mag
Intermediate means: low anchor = 6.34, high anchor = 6.57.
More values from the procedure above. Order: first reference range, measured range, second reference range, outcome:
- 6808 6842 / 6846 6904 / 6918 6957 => 0.08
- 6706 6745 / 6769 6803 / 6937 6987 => -0.04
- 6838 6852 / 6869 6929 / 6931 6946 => 0.04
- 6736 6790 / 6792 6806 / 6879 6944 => 0.03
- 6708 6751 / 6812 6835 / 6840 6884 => -0.13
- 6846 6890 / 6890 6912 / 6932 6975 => -0.02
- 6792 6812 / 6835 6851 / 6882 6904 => -0.02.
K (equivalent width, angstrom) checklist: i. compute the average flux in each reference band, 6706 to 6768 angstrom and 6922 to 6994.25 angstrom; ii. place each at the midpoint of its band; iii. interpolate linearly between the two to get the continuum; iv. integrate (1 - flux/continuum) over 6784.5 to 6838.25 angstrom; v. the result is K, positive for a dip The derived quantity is -3.0 angstrom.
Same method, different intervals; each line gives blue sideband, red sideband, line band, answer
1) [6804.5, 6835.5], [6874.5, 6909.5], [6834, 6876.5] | 2.0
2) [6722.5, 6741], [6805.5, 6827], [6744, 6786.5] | 0.5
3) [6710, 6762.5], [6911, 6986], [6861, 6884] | 0.8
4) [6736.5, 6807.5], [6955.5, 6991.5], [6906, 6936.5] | -0.3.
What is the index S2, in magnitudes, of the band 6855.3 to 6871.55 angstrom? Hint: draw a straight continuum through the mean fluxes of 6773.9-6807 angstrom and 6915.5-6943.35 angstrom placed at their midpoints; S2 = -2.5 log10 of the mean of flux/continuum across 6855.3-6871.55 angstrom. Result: 0.06 mag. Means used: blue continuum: 6.36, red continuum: 6.49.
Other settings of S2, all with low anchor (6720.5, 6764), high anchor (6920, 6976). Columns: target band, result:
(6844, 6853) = 0.018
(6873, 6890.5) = 0.044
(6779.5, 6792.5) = -0.016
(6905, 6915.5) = -0.006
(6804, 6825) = -0.046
